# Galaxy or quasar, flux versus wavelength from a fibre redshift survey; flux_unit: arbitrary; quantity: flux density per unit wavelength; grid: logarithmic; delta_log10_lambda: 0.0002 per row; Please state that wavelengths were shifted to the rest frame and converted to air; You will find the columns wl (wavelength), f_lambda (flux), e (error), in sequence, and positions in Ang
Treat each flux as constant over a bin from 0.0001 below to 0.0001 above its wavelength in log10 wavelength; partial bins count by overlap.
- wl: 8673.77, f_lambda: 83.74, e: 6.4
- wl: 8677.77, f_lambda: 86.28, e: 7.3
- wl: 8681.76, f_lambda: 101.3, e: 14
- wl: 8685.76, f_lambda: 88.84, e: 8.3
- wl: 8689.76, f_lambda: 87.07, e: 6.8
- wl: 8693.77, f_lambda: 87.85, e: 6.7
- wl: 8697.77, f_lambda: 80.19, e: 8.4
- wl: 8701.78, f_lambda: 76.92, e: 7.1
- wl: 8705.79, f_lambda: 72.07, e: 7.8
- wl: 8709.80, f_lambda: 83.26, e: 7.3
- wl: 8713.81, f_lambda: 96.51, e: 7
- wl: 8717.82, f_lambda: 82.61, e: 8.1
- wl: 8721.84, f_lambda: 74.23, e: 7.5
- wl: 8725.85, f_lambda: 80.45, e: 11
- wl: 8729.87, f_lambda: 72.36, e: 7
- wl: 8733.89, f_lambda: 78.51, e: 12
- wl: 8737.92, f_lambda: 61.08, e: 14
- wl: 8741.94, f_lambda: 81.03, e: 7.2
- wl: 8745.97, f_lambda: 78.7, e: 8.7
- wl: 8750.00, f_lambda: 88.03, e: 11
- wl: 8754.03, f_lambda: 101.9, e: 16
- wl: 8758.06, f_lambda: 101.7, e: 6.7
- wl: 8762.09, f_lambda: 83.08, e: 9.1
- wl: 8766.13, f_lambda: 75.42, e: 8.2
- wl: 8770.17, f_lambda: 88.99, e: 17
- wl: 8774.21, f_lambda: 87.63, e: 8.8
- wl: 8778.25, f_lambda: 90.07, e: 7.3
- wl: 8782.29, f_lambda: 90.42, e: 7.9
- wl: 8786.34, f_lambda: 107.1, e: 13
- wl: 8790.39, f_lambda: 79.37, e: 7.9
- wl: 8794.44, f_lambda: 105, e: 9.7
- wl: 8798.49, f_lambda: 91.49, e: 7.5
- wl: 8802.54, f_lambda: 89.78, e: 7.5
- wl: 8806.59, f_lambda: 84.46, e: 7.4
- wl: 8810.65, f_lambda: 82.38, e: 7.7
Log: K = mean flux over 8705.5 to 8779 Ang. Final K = 83.2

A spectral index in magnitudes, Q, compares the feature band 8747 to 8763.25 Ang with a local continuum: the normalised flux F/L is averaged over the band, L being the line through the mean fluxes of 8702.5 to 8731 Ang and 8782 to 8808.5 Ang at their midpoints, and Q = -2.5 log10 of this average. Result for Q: -0.08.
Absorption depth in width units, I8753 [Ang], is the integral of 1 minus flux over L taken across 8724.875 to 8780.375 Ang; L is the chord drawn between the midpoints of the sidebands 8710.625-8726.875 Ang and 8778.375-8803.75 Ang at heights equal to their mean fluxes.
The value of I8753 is 3.1 Ang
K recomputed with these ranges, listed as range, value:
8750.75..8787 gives 91.1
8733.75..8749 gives 75.2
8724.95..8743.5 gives 74.2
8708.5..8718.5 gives 88.4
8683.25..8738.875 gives 80.7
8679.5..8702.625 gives 87.5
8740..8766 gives 88.1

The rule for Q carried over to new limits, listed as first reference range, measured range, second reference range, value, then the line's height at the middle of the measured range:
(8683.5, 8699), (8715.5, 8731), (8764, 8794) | 0.12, 87.5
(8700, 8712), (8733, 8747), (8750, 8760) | 0.24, 92.5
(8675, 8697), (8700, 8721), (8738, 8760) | 0.09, 88.8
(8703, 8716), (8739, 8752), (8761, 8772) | 0.02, 82.7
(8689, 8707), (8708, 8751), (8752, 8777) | 0.07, 85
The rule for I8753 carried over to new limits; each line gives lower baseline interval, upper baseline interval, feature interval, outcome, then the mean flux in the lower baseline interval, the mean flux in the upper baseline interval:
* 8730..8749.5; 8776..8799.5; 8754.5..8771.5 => -0.86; 75.6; 93.9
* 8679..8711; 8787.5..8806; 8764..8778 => 0.80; 84.8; 91.6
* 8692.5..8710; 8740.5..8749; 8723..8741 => 1.50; 79.4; 80.7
